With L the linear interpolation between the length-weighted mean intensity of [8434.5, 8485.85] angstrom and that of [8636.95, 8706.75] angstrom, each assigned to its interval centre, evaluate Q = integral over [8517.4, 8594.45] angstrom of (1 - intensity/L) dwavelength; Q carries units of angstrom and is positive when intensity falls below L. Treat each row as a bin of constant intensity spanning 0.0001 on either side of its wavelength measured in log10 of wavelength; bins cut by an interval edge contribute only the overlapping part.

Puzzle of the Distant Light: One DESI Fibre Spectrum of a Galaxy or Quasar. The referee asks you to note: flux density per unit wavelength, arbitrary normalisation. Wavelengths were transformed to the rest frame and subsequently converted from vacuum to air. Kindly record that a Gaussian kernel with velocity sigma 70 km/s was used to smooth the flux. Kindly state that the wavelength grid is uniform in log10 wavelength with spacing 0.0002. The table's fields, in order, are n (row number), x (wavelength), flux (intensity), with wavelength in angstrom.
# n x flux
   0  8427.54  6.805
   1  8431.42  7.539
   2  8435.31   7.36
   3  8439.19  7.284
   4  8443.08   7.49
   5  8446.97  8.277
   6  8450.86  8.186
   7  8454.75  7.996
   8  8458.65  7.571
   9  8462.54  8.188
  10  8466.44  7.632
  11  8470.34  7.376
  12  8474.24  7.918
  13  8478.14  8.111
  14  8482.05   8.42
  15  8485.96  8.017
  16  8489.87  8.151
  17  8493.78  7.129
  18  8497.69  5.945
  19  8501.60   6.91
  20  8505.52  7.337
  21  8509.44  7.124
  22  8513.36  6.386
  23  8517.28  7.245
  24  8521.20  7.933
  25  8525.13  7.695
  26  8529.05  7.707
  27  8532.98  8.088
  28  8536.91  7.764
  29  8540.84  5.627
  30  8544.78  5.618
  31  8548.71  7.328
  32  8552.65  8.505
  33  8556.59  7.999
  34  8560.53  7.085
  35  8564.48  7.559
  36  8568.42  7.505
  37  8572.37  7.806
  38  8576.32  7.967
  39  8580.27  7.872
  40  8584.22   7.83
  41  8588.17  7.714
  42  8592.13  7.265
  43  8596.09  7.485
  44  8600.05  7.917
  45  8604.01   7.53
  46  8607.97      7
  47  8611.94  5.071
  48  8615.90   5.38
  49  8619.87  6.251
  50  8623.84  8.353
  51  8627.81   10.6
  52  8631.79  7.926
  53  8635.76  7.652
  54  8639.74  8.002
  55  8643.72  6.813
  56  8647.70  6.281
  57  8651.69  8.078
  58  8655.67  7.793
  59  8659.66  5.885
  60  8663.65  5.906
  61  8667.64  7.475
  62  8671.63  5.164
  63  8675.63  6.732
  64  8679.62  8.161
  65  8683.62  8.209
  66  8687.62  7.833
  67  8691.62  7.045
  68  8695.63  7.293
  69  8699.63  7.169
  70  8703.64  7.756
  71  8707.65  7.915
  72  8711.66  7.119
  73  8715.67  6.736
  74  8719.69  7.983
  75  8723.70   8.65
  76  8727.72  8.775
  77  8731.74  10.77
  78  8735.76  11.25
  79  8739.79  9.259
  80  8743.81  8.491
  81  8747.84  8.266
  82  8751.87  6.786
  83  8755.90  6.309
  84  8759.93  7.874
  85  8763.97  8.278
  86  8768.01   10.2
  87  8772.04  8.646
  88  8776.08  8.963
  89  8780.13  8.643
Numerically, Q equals 0.28 angstrom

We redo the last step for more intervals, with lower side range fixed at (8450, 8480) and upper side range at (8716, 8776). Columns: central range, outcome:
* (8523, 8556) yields 3.0 angstrom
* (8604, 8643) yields 4.5 angstrom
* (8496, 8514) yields 2.7 angstrom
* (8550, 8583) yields 1.5 angstrom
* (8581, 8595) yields 1.0 angstrom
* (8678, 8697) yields 1.7 angstrom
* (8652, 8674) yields 4.8 angstrom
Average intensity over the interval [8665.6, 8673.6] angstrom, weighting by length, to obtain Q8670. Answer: 6.32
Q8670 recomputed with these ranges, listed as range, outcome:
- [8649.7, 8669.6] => 7.03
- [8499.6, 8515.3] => 6.94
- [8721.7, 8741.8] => 9.74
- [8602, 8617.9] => 6.25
